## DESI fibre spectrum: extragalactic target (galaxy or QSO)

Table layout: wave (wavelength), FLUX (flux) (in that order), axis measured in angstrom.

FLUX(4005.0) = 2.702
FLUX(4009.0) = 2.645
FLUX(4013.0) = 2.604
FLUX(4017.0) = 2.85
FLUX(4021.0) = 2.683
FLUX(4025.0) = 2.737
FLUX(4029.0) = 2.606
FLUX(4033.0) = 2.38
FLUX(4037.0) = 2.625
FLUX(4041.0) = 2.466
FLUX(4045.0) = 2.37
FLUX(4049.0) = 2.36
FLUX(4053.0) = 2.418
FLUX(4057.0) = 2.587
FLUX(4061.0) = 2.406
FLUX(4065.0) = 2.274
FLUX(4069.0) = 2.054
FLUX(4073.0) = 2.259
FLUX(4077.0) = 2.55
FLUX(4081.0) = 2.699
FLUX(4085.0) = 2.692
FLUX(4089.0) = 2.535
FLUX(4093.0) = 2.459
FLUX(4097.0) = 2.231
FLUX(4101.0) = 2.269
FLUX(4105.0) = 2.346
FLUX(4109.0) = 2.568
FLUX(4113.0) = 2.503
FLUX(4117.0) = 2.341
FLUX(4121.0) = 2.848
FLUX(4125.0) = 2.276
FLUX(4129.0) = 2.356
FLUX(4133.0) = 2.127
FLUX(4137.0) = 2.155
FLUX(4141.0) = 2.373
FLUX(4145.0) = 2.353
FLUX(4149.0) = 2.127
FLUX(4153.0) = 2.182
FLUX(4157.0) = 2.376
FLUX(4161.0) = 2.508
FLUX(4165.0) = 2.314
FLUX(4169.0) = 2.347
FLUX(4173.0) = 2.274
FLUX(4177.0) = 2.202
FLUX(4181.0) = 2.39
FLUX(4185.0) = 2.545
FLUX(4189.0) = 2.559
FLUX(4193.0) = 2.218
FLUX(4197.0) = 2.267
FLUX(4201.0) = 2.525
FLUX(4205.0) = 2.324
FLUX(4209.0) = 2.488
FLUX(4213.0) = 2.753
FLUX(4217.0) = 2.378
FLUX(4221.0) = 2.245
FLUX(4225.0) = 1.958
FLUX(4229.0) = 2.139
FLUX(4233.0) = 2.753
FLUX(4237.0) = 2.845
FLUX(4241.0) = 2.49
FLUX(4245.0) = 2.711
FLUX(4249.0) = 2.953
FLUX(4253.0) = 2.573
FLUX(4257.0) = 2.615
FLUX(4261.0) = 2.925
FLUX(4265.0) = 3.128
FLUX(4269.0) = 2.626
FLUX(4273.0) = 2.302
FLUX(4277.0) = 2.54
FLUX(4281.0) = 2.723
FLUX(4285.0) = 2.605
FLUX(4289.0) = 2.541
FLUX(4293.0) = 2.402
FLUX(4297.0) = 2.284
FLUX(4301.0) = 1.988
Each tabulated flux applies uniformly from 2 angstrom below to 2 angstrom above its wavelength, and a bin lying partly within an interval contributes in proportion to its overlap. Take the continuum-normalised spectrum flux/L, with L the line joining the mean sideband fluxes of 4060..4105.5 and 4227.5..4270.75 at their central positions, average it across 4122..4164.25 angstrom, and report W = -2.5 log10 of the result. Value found 0.10 mag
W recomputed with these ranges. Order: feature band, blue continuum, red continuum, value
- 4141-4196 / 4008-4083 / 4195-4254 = 0.07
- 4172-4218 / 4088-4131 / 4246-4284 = 0.07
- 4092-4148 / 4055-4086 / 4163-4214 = 0.02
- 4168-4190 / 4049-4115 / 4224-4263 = 0.07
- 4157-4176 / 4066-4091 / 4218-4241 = 0.03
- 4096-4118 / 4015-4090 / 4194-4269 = 0.06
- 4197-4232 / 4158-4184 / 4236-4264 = 0.09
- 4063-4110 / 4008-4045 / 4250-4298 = 0.09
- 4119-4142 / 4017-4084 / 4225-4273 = 0.09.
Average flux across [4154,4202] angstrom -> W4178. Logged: 2.37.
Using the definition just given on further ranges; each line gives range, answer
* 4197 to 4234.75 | 2.39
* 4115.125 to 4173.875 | 2.33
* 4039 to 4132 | 2.43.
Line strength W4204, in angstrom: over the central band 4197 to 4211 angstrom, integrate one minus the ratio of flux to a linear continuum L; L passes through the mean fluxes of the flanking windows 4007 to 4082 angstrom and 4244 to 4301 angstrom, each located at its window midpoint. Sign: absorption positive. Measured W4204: 0.9 angstrom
